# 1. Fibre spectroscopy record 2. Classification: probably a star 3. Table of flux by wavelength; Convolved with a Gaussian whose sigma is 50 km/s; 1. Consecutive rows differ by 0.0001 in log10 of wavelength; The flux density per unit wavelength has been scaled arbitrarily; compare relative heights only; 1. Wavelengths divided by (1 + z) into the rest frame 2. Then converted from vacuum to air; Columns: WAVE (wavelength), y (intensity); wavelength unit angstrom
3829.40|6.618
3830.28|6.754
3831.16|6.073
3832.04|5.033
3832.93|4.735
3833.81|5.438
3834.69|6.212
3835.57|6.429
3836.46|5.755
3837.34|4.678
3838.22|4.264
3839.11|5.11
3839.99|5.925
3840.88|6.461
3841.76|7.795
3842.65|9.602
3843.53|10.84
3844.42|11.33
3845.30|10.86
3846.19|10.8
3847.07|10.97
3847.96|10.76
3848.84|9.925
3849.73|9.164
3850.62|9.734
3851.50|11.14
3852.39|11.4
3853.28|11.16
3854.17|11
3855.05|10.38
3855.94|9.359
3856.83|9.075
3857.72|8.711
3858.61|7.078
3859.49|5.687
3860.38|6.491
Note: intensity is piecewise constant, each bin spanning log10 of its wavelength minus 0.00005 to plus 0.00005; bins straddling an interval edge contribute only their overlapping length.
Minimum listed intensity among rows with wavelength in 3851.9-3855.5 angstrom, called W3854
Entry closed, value 10.38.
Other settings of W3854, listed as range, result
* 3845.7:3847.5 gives 10.8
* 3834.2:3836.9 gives 5.755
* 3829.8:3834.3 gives 4.735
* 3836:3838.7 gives 4.264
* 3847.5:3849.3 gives 9.925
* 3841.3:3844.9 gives 7.795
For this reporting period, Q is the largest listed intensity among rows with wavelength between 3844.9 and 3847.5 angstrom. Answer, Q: 10.97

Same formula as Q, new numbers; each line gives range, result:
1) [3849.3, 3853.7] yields 11.4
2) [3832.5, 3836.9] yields 6.429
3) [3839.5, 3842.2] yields 7.795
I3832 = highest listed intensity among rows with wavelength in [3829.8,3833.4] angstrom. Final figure 6.754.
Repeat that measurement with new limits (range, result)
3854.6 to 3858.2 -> 10.38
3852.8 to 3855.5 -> 11.16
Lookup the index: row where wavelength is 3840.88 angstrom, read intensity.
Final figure 6.461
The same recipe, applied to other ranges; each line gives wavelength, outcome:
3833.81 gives 5.438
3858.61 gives 7.078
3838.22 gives 4.264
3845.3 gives 10.86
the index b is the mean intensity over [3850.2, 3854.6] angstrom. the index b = 10.9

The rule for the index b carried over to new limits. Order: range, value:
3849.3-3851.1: 9.51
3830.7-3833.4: 5.29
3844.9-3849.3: 10.7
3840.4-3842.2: 7.1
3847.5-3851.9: 10.1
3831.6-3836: 5.57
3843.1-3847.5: 11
